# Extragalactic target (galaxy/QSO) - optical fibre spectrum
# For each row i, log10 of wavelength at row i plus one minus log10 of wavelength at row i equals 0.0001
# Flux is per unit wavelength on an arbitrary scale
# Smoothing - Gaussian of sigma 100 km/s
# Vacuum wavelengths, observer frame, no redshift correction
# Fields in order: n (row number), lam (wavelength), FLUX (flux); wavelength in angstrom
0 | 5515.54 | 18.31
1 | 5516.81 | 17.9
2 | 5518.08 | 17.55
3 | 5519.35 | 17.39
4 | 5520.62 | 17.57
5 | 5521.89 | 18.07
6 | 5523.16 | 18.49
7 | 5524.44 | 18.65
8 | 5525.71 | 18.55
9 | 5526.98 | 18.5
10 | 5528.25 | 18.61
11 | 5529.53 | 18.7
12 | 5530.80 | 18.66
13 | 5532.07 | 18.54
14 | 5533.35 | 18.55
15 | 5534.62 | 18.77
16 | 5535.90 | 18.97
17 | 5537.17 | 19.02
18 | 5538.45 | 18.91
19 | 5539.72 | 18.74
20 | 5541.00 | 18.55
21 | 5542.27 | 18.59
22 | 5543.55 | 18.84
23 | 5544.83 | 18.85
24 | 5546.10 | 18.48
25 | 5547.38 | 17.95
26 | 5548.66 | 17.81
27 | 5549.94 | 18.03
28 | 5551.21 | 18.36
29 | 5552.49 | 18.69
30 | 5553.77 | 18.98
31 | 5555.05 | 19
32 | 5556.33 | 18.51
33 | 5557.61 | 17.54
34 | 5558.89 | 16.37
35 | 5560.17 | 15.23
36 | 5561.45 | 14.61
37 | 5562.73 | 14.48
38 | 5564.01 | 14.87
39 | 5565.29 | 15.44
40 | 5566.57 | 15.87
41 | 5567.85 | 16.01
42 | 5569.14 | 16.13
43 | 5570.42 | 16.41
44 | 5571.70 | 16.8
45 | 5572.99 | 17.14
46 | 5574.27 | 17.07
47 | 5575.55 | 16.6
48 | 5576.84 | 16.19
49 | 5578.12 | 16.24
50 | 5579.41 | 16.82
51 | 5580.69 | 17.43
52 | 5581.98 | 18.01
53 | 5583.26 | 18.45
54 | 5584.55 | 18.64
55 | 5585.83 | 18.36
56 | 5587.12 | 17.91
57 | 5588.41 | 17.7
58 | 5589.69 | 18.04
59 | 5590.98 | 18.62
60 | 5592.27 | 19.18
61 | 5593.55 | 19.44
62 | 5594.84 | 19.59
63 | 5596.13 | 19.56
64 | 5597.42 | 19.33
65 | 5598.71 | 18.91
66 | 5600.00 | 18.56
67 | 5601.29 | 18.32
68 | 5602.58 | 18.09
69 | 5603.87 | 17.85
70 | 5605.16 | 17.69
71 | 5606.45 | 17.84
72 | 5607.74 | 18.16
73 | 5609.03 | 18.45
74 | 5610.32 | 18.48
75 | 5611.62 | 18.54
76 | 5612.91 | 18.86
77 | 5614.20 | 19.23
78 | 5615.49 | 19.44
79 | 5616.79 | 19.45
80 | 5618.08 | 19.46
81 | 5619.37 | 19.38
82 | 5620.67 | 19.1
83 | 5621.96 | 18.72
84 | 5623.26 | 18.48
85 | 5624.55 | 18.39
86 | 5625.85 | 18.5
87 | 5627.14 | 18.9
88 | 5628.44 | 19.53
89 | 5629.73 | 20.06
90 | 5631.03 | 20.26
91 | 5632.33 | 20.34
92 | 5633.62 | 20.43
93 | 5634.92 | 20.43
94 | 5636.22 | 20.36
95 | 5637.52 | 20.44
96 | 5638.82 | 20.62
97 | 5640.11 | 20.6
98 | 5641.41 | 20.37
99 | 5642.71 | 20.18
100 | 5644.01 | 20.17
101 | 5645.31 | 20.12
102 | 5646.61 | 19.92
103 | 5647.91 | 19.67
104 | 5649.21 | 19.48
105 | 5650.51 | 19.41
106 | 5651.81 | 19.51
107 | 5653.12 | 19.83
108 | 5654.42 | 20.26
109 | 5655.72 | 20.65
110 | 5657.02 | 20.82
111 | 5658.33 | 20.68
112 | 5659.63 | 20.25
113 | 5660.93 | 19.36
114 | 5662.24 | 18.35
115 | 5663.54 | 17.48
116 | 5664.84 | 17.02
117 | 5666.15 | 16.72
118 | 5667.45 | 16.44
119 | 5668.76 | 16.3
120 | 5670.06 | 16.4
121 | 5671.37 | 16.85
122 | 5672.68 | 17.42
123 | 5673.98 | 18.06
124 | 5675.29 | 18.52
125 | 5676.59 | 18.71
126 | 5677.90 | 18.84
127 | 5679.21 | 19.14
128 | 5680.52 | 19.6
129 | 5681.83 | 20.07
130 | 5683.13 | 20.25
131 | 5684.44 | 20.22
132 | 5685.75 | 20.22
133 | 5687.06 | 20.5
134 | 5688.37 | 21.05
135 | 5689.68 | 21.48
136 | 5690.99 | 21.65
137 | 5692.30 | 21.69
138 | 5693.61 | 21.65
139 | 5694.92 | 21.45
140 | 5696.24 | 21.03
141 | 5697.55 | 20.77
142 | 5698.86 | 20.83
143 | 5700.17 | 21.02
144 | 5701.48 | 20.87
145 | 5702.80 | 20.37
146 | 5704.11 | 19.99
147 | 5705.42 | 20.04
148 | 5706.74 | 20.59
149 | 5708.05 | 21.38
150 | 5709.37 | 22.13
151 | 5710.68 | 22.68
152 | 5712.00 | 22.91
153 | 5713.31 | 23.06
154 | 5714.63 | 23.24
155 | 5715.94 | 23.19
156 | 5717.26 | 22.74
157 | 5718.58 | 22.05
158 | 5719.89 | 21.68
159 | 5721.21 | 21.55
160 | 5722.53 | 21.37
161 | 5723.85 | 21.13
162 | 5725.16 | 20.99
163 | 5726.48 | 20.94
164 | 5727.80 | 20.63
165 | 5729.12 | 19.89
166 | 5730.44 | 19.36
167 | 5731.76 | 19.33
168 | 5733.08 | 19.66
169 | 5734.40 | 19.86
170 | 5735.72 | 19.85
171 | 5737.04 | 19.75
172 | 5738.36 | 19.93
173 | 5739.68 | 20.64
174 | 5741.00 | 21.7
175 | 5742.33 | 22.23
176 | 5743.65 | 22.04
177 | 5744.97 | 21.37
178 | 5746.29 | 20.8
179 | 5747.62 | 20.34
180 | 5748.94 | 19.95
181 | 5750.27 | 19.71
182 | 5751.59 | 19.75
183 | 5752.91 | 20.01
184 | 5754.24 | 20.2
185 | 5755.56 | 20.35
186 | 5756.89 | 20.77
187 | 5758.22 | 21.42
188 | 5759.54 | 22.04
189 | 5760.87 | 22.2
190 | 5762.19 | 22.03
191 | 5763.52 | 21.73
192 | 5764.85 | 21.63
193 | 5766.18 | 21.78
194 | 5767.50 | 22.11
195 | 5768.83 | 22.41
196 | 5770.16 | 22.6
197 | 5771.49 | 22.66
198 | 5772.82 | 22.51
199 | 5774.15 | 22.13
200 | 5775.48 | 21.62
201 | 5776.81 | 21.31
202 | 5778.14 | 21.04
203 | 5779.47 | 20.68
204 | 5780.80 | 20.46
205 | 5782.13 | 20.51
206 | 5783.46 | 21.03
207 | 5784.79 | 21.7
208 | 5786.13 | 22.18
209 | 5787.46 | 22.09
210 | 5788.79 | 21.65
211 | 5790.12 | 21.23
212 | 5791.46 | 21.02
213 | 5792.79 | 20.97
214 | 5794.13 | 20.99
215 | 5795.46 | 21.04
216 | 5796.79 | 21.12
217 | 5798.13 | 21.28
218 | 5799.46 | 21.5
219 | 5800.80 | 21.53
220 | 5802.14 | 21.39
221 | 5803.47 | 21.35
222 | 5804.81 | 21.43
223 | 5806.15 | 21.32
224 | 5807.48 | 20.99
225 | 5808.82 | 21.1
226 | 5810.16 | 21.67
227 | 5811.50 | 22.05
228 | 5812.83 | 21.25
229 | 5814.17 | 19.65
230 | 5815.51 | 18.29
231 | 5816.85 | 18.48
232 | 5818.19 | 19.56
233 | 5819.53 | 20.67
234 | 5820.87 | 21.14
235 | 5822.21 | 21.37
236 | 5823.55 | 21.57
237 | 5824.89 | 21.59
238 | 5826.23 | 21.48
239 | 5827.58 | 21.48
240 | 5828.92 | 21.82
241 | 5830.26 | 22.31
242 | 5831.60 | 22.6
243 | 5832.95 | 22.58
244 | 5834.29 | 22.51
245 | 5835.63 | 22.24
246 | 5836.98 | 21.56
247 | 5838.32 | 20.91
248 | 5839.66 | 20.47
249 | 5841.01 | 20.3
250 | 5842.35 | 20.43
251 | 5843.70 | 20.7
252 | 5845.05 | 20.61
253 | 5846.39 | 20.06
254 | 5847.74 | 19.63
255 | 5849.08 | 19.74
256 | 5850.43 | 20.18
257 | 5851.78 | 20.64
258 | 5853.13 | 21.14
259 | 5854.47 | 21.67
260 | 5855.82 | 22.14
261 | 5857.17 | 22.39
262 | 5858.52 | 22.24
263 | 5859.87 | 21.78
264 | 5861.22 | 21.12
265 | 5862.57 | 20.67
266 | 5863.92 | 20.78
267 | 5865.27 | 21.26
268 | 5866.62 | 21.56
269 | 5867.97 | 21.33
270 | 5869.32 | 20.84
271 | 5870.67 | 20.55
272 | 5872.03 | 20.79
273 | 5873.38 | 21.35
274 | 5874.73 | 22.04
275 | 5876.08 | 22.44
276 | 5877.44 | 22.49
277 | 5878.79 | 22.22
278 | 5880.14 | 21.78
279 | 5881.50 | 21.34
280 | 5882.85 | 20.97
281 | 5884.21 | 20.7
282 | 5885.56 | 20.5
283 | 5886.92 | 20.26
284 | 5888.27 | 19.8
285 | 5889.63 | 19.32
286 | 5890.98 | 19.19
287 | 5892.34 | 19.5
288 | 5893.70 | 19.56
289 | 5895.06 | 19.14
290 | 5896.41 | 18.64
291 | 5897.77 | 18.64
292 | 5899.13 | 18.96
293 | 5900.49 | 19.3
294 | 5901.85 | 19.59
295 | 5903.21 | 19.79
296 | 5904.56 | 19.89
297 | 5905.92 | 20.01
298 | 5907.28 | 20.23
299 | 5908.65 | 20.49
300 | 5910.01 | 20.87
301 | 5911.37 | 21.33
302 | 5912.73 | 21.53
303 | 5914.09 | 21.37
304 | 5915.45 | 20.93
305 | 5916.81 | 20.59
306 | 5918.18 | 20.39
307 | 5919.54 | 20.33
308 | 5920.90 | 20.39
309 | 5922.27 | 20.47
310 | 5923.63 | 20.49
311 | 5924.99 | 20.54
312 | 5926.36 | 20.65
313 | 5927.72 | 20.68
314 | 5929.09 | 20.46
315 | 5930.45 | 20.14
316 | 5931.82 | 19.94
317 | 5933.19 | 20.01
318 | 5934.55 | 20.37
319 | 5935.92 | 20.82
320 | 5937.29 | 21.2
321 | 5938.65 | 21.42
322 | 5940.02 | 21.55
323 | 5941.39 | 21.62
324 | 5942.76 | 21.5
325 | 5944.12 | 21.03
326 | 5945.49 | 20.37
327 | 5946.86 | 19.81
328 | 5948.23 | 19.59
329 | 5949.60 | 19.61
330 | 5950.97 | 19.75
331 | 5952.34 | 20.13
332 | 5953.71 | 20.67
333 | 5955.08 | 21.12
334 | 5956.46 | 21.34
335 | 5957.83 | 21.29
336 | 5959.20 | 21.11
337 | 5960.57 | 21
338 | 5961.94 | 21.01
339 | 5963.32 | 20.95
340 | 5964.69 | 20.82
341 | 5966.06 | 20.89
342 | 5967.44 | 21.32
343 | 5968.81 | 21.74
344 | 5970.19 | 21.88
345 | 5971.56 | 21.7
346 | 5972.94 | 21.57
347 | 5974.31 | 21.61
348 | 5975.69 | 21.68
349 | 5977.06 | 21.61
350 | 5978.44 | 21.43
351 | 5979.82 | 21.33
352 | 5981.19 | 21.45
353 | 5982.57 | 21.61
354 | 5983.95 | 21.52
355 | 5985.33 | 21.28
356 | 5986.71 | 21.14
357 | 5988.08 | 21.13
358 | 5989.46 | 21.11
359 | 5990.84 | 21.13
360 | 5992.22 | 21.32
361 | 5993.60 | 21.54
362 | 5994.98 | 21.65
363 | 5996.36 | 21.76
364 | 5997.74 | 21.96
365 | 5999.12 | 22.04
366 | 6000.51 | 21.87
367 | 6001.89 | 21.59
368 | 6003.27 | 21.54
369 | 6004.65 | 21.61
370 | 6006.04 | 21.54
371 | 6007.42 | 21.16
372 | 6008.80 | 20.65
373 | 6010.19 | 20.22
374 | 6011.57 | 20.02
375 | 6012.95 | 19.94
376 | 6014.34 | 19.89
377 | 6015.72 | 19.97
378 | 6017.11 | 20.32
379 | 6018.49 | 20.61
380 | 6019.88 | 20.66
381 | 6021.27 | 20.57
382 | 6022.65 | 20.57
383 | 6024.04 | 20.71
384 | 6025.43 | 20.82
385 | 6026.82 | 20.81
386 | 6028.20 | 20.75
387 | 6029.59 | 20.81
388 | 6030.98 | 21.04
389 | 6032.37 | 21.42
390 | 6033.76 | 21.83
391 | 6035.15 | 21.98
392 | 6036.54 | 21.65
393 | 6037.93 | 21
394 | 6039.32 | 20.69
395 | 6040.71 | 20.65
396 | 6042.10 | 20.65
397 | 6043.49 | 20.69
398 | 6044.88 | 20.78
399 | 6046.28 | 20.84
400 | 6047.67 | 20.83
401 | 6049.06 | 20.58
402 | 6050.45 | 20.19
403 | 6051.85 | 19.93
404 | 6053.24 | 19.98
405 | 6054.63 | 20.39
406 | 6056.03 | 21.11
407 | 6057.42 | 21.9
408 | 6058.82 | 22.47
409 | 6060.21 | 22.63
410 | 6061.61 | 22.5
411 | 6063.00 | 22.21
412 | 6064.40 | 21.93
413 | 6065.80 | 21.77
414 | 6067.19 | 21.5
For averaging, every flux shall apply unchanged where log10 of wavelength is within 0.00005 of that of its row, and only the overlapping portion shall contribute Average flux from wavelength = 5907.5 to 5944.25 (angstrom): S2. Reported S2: 20.8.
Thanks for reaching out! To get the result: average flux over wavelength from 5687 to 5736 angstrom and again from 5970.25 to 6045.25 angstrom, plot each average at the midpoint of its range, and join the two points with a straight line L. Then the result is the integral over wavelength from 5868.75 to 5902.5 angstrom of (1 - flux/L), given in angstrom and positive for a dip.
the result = 1.2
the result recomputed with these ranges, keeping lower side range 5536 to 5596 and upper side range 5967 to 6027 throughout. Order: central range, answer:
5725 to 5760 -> -2.6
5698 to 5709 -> -1.1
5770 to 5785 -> -1.6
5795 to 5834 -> -3.0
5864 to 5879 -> -1.0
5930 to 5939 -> 0.1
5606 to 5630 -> -1.1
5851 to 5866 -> -1.1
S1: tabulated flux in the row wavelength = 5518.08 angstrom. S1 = 17.55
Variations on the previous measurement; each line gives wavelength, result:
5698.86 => 20.83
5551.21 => 18.36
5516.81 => 17.9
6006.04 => 21.54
